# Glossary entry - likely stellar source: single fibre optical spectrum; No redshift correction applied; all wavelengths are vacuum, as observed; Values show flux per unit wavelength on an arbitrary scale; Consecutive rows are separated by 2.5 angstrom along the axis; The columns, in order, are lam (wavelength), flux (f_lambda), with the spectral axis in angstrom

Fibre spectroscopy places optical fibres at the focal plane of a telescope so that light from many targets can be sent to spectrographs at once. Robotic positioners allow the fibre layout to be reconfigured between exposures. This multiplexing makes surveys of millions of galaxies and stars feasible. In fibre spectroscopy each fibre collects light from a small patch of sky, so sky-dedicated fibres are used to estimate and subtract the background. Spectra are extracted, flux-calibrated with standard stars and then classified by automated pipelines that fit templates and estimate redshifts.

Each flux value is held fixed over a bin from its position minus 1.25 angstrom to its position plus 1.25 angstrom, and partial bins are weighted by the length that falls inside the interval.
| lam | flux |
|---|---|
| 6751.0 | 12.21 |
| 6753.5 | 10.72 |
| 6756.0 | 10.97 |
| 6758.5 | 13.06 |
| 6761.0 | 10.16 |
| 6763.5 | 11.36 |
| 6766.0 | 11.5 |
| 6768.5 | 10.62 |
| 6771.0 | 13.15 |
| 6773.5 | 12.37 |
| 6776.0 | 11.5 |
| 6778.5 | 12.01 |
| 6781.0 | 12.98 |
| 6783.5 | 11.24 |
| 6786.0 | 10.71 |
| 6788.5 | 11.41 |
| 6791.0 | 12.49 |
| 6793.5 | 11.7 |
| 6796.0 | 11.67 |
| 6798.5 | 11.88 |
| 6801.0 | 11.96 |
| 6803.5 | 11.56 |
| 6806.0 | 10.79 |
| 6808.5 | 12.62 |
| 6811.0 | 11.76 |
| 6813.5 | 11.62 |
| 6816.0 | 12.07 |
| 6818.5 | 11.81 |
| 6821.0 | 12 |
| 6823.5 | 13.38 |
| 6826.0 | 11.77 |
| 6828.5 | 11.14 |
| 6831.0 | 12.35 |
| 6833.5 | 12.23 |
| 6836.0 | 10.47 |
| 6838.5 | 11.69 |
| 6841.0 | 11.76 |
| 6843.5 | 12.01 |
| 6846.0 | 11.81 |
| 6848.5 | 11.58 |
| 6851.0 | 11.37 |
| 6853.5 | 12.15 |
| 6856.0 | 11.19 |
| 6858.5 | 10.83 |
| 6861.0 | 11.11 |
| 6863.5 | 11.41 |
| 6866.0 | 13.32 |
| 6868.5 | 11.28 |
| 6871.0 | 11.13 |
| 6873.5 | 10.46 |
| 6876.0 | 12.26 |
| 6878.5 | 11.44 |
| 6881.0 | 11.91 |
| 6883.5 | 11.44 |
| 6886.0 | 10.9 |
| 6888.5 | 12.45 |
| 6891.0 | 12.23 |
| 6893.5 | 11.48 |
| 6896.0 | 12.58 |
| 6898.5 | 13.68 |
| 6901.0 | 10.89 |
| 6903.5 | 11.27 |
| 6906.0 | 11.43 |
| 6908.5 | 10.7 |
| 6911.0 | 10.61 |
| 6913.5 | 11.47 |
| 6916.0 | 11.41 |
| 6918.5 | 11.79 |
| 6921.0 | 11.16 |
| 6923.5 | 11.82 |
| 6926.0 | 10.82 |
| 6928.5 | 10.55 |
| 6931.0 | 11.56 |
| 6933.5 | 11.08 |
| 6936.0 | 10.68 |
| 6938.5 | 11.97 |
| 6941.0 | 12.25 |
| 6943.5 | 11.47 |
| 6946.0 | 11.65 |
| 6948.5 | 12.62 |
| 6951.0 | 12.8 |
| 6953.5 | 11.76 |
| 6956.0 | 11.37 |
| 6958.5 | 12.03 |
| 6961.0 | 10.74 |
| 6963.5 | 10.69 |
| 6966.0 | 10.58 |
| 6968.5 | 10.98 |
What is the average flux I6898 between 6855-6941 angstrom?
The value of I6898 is 11.5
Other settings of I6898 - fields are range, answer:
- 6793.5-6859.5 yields 11.8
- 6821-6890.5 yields 11.7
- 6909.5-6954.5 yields 11.5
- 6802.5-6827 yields 11.9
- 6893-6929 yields 11.5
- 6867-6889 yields 11.5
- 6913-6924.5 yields 11.5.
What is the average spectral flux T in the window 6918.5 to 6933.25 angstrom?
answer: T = 11.2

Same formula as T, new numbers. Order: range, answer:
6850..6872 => 11.5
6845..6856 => 11.7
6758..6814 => 11.7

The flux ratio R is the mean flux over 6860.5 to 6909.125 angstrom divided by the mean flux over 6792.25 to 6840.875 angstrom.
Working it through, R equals 0.99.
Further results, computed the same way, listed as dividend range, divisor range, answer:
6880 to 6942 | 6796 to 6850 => 0.97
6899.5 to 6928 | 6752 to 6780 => 0.97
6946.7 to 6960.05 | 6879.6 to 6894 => 1.03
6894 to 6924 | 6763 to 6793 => 0.98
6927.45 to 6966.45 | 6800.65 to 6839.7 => 0.97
